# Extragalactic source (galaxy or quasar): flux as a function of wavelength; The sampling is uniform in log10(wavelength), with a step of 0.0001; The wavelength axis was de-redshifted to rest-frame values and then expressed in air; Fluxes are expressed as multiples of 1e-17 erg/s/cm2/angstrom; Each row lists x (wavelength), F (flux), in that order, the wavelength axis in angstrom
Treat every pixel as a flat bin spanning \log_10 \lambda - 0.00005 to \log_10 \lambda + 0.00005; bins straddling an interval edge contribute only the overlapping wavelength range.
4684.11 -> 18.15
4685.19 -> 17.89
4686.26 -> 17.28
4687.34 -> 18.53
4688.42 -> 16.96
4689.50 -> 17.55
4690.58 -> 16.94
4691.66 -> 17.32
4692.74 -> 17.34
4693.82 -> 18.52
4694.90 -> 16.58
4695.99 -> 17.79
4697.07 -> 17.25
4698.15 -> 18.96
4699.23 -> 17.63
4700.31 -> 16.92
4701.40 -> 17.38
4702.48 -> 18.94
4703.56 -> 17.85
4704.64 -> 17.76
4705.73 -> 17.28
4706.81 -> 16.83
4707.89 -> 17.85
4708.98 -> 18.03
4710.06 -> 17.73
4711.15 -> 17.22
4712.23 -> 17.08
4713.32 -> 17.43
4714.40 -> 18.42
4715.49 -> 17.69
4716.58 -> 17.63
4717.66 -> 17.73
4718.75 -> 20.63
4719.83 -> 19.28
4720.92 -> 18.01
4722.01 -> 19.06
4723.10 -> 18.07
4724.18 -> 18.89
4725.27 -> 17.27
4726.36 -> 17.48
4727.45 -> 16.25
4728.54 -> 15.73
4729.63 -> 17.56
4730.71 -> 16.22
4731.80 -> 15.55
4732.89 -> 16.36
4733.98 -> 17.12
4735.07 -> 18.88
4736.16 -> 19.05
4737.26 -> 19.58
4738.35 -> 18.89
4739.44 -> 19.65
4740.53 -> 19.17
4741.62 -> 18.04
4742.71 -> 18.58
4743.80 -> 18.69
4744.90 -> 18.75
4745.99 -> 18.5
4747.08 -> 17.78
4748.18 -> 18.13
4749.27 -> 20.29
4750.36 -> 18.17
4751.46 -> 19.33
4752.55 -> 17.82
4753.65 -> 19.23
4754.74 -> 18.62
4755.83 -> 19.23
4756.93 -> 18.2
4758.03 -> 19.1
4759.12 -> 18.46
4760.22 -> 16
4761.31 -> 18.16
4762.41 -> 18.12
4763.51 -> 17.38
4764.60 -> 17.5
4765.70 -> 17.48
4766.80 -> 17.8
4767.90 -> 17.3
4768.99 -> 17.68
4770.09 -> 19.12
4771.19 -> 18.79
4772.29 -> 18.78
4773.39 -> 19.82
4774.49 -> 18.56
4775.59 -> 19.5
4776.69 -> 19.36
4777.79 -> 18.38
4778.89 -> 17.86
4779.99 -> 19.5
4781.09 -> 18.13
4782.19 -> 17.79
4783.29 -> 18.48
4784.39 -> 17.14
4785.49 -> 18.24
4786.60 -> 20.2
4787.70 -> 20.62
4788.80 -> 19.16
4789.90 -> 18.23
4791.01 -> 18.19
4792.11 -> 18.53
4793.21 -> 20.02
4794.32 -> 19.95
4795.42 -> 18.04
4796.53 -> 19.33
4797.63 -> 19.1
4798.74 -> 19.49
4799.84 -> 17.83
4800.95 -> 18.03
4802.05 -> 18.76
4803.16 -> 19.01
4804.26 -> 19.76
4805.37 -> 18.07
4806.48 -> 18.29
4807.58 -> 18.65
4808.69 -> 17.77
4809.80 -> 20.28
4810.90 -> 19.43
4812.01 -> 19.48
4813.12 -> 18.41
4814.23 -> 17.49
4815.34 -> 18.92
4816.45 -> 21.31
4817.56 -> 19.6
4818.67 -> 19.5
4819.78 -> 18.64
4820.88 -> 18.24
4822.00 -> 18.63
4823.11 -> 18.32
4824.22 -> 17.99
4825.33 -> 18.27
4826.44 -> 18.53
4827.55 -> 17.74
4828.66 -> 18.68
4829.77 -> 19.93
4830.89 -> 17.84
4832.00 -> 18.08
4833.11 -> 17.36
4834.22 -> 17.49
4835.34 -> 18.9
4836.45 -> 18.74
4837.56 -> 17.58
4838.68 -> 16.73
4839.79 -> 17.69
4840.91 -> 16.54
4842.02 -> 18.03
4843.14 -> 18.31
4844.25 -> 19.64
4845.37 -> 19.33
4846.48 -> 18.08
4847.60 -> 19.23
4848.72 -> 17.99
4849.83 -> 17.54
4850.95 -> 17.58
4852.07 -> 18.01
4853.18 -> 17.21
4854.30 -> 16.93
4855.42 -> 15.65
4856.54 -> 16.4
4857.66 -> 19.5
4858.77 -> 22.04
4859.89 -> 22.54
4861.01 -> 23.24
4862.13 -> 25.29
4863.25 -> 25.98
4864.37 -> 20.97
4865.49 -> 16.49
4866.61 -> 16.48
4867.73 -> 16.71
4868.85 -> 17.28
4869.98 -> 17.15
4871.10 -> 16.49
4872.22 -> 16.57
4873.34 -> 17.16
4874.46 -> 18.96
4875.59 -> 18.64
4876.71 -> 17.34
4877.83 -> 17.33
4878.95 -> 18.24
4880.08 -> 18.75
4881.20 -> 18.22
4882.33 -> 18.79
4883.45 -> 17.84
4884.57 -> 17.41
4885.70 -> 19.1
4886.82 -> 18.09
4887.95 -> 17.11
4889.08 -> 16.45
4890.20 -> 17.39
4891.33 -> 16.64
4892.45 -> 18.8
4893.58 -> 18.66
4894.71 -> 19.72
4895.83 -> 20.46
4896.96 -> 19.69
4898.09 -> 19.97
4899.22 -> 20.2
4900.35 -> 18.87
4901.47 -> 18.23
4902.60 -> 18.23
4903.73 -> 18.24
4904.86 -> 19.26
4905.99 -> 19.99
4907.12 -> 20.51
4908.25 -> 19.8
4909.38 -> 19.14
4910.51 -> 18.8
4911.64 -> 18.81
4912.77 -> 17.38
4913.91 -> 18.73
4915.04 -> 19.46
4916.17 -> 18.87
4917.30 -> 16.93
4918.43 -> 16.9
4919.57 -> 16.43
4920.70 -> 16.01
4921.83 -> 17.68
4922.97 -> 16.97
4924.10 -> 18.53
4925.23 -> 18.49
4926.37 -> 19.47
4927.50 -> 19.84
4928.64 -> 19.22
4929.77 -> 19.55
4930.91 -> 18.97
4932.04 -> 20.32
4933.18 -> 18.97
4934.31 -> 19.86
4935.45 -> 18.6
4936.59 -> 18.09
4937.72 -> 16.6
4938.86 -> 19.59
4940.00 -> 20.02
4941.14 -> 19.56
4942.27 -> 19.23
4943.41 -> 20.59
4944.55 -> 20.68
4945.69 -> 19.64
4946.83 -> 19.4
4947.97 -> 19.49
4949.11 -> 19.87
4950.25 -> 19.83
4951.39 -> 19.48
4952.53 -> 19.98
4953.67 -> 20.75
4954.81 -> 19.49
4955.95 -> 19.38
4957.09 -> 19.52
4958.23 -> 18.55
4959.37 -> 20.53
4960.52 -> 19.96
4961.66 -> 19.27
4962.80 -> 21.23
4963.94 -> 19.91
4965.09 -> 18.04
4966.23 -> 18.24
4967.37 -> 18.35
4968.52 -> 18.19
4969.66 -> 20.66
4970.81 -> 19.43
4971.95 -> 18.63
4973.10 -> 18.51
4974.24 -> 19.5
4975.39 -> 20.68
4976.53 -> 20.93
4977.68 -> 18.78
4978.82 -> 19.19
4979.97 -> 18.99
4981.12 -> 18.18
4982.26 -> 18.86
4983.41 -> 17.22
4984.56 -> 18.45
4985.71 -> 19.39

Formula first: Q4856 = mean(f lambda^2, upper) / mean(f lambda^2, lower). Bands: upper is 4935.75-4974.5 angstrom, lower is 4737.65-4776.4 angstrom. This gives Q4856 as 1.14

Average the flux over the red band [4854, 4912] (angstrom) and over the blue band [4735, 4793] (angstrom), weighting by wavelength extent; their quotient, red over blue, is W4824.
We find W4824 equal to 1.01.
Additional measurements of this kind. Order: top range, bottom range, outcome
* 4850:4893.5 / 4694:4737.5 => 1.04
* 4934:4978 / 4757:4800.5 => 1.05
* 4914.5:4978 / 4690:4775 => 1.06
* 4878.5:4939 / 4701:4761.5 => 1.03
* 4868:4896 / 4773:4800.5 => 0.95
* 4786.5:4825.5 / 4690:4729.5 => 1.07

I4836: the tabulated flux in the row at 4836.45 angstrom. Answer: 18.74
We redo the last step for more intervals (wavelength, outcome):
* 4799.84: 17.83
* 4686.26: 17.28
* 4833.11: 17.36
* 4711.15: 17.22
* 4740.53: 19.17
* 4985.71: 19.39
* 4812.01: 19.48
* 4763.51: 17.38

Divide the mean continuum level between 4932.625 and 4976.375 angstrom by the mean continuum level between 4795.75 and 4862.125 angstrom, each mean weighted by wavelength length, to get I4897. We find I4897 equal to 1.0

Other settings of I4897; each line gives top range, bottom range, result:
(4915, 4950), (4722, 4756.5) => 1.04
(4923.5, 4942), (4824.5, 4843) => 1.06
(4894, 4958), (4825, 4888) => 1.04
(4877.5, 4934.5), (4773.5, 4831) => 0.99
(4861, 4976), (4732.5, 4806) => 1.02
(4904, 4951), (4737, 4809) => 1.02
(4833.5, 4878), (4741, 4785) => 1.01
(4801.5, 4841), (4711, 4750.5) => 1.03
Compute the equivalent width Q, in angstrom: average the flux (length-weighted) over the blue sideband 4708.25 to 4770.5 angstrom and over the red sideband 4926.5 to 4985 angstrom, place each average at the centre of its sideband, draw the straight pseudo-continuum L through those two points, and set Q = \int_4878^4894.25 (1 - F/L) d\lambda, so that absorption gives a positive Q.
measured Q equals 0.8 angstrom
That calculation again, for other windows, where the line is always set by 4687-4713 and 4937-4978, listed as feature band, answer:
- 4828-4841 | 0.4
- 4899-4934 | 1.0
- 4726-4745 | 0.0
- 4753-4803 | -1.1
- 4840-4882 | 0.5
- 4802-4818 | -0.5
